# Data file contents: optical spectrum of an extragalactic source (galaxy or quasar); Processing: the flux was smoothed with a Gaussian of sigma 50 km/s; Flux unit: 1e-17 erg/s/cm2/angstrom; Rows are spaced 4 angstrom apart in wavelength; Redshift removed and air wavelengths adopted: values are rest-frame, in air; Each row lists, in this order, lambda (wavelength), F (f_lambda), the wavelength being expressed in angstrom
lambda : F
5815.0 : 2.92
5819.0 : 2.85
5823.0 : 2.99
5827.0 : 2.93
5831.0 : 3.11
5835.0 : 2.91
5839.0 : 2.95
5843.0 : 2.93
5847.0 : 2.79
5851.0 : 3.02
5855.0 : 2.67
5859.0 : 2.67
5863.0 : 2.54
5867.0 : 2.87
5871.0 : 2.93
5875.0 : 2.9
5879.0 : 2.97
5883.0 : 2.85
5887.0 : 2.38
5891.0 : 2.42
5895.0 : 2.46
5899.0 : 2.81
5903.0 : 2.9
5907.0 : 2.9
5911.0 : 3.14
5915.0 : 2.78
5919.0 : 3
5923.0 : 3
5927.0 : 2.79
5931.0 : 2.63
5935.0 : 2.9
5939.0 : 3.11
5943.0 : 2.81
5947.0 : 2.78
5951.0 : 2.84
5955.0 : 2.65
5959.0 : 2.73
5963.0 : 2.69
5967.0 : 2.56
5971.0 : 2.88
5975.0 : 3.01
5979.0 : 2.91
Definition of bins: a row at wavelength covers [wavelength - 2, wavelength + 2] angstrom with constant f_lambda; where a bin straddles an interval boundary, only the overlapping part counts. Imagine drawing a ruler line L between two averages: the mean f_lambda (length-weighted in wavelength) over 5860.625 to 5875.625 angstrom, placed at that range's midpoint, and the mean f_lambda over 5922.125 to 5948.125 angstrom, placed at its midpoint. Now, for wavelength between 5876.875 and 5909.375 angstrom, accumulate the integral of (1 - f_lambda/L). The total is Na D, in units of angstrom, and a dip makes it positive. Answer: 1.2 angstrom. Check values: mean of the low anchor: 2.8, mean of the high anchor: 2.86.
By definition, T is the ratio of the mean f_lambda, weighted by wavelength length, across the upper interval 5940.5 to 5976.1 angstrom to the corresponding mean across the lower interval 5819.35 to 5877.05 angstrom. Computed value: 0.96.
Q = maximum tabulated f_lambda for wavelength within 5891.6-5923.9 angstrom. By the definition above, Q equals 3.14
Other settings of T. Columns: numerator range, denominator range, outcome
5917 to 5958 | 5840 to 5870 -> 1.02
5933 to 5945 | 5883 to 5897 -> 1.18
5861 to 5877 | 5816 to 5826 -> 0.96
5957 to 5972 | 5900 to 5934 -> 0.94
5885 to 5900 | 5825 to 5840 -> 0.84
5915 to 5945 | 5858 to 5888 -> 1.04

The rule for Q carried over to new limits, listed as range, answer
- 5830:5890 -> 3.11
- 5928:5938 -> 2.9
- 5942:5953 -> 2.84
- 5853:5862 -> 2.67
